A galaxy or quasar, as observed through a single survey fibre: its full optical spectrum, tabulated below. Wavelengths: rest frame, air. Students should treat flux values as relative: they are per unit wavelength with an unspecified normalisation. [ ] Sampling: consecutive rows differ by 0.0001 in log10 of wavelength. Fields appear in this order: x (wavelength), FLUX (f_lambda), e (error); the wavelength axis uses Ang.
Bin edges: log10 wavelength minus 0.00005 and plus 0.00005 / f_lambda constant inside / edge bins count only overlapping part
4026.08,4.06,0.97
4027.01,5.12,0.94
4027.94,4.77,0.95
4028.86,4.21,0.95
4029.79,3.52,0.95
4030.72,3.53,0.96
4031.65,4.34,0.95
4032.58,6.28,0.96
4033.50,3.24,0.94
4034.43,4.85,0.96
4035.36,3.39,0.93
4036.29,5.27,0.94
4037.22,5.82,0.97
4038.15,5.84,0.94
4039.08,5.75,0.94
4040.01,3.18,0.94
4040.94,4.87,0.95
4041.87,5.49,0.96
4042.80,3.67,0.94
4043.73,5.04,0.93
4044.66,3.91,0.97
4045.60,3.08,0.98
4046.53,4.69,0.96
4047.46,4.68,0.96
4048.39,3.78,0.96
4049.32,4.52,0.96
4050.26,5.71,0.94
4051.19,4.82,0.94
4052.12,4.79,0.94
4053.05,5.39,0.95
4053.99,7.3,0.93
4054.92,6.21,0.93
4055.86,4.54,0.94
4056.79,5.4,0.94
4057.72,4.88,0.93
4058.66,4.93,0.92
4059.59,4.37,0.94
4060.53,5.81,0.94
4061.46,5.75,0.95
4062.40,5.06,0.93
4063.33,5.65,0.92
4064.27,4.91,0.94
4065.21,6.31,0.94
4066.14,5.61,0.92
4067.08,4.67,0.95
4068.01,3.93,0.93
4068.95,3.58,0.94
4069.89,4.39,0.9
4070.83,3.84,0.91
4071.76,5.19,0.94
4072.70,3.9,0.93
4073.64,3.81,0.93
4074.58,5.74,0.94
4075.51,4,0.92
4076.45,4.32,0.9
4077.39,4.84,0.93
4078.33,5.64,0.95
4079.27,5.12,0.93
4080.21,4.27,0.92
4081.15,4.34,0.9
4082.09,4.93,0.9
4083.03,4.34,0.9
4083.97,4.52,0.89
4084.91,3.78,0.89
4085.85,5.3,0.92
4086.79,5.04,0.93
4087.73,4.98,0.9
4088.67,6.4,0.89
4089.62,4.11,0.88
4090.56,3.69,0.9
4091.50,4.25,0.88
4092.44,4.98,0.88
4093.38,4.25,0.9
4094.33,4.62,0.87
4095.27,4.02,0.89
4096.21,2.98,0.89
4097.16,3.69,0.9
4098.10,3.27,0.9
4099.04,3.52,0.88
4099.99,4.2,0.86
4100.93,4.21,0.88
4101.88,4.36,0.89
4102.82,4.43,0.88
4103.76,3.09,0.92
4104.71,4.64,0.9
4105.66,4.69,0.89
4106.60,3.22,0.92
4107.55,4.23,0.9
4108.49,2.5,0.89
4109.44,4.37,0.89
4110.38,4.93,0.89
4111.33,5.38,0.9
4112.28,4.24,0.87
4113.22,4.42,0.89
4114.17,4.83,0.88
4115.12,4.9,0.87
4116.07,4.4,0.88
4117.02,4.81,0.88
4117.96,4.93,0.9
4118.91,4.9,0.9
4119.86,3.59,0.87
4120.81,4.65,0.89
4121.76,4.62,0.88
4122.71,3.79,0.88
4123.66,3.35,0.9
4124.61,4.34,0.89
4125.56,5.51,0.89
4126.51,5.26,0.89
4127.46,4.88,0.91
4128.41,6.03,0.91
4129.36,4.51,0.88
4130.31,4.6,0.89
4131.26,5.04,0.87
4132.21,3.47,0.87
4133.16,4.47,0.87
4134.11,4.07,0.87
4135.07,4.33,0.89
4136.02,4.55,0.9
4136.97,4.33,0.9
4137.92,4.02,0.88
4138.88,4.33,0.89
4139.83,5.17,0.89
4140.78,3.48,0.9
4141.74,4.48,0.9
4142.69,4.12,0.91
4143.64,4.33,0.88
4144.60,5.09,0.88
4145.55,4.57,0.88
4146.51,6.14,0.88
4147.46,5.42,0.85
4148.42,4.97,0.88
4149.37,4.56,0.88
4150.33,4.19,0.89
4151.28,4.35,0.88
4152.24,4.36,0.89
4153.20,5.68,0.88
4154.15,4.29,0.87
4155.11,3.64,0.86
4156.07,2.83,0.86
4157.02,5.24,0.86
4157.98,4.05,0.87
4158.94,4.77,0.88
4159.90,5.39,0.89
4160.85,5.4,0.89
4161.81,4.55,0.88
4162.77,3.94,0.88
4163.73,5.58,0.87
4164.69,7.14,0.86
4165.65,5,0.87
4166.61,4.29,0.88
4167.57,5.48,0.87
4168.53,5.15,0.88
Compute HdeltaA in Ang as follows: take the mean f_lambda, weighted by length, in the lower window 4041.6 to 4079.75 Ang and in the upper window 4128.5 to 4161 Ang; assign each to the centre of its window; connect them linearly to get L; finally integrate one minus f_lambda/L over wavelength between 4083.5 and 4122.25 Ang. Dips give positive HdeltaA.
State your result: 2.97 Ang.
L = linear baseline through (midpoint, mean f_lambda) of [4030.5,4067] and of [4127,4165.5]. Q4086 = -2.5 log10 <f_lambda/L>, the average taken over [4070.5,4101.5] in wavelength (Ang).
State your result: 0.10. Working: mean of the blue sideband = 4.95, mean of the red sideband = 4.66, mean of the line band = 4.43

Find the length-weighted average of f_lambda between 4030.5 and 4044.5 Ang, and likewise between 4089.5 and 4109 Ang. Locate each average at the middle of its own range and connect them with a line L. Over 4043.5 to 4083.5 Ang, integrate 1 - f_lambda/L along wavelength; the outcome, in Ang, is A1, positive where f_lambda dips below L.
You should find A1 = -4.1 Ang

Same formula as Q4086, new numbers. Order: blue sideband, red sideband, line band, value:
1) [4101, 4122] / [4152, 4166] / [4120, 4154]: 0.00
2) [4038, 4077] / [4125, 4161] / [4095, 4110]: 0.22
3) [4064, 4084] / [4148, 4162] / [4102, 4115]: 0.09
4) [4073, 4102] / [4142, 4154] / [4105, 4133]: 0.03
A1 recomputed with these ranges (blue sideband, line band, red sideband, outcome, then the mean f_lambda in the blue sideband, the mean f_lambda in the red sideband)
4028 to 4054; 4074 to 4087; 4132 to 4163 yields -0.3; 4.63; 4.52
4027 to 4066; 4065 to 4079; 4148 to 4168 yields 0.6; 4.88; 4.75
